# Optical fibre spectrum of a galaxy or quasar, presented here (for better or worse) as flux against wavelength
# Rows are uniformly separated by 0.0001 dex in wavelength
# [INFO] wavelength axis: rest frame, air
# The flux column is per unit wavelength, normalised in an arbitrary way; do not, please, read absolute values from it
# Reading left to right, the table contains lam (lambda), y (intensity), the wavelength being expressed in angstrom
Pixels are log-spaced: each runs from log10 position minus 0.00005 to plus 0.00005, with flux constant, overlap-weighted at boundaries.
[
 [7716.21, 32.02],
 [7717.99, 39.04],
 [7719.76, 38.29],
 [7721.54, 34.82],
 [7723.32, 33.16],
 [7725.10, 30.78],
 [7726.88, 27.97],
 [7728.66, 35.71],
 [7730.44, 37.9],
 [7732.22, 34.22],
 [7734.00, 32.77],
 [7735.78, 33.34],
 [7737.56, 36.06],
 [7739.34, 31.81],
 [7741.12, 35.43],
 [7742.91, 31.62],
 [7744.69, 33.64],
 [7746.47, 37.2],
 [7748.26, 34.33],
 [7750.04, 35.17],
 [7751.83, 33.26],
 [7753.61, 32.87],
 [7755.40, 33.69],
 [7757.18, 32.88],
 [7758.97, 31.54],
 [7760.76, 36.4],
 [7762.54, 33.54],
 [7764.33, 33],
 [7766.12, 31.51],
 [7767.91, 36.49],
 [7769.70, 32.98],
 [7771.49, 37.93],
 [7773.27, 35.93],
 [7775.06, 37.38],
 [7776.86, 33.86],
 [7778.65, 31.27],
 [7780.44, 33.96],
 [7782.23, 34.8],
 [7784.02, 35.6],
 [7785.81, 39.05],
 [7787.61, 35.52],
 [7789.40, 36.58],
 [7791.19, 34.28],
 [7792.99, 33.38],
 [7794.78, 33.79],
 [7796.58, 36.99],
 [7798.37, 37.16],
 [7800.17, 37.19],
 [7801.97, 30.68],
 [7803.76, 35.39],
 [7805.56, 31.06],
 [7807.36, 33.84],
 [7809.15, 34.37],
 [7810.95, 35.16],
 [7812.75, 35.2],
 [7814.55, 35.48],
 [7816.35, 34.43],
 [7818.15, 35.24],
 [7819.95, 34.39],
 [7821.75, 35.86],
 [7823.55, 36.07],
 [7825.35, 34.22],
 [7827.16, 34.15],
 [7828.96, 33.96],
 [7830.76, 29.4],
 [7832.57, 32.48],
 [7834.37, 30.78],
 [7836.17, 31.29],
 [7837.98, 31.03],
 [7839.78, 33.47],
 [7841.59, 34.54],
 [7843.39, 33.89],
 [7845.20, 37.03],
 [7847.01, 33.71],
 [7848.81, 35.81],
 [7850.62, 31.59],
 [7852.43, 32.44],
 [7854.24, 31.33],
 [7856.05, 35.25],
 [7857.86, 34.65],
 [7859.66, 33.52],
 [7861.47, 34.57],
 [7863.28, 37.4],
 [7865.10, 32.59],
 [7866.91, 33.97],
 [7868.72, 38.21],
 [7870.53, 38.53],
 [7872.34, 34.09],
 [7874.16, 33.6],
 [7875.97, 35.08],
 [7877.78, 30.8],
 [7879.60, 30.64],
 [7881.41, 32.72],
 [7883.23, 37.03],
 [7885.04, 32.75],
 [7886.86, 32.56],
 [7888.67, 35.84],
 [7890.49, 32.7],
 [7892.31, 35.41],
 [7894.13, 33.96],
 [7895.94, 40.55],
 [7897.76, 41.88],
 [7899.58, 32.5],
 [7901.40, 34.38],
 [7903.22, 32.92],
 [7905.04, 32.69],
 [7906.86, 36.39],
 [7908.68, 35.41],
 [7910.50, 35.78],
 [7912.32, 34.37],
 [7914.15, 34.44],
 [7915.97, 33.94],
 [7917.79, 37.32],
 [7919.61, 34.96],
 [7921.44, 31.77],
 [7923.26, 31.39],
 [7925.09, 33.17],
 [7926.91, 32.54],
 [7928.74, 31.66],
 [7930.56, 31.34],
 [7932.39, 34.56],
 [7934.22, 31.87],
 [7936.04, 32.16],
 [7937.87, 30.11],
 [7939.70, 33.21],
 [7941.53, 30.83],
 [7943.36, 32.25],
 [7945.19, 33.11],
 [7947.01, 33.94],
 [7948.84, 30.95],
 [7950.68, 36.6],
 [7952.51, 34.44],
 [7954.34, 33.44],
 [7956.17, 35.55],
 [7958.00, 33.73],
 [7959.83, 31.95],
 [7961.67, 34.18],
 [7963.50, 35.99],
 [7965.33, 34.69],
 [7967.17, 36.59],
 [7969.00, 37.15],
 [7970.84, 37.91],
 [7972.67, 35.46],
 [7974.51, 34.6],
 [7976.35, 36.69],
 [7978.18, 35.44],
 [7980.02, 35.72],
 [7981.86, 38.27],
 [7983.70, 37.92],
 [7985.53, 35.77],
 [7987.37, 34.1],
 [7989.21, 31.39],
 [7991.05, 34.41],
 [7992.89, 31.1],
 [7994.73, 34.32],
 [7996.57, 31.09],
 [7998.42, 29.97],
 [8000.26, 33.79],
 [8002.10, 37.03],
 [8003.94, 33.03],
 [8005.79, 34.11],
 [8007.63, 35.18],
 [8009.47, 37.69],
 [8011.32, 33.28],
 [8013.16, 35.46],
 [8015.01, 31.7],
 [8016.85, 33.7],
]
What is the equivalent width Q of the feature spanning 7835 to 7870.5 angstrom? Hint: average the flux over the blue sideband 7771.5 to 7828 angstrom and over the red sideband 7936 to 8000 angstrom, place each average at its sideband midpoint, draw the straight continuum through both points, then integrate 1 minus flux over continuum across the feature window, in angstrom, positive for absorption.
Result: 0.6 angstrom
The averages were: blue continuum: 35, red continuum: 34.2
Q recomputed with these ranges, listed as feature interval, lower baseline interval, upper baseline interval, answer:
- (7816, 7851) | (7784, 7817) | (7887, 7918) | 1.4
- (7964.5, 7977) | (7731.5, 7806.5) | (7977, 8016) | -0.7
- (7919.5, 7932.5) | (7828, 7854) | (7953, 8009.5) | 0.6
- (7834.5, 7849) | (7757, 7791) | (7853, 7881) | 0.3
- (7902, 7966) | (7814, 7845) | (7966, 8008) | 1.6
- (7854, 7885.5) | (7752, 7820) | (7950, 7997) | 0.4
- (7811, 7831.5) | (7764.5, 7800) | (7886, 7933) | 0.3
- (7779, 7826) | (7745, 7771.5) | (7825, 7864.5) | -1.7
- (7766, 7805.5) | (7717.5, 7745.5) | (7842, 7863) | -1.1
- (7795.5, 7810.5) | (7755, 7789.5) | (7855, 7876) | 0.1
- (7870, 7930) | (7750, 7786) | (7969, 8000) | 0.4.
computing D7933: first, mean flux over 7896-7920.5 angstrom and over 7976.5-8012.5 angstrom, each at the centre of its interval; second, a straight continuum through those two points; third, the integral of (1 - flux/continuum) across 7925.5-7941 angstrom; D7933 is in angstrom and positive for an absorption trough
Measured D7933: 1.3 angstrom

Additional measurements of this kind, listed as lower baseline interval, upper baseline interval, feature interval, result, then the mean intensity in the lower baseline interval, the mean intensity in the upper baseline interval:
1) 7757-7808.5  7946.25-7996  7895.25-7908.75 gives -0.4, 34.6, 34.9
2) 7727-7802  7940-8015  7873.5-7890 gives 0.5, 34.6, 34.4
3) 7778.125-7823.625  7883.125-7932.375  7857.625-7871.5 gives -0.3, 34.9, 34.4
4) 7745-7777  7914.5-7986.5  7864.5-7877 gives -0.3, 34.4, 34.2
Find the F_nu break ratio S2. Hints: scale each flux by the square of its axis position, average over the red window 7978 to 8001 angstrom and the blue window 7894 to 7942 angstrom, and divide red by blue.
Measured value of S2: 1.02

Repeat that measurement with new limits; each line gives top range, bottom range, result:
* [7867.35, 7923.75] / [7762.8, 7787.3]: 1.03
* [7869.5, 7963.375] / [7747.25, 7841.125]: 1.02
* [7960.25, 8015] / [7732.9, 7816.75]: 1.07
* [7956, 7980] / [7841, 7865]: 1.06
